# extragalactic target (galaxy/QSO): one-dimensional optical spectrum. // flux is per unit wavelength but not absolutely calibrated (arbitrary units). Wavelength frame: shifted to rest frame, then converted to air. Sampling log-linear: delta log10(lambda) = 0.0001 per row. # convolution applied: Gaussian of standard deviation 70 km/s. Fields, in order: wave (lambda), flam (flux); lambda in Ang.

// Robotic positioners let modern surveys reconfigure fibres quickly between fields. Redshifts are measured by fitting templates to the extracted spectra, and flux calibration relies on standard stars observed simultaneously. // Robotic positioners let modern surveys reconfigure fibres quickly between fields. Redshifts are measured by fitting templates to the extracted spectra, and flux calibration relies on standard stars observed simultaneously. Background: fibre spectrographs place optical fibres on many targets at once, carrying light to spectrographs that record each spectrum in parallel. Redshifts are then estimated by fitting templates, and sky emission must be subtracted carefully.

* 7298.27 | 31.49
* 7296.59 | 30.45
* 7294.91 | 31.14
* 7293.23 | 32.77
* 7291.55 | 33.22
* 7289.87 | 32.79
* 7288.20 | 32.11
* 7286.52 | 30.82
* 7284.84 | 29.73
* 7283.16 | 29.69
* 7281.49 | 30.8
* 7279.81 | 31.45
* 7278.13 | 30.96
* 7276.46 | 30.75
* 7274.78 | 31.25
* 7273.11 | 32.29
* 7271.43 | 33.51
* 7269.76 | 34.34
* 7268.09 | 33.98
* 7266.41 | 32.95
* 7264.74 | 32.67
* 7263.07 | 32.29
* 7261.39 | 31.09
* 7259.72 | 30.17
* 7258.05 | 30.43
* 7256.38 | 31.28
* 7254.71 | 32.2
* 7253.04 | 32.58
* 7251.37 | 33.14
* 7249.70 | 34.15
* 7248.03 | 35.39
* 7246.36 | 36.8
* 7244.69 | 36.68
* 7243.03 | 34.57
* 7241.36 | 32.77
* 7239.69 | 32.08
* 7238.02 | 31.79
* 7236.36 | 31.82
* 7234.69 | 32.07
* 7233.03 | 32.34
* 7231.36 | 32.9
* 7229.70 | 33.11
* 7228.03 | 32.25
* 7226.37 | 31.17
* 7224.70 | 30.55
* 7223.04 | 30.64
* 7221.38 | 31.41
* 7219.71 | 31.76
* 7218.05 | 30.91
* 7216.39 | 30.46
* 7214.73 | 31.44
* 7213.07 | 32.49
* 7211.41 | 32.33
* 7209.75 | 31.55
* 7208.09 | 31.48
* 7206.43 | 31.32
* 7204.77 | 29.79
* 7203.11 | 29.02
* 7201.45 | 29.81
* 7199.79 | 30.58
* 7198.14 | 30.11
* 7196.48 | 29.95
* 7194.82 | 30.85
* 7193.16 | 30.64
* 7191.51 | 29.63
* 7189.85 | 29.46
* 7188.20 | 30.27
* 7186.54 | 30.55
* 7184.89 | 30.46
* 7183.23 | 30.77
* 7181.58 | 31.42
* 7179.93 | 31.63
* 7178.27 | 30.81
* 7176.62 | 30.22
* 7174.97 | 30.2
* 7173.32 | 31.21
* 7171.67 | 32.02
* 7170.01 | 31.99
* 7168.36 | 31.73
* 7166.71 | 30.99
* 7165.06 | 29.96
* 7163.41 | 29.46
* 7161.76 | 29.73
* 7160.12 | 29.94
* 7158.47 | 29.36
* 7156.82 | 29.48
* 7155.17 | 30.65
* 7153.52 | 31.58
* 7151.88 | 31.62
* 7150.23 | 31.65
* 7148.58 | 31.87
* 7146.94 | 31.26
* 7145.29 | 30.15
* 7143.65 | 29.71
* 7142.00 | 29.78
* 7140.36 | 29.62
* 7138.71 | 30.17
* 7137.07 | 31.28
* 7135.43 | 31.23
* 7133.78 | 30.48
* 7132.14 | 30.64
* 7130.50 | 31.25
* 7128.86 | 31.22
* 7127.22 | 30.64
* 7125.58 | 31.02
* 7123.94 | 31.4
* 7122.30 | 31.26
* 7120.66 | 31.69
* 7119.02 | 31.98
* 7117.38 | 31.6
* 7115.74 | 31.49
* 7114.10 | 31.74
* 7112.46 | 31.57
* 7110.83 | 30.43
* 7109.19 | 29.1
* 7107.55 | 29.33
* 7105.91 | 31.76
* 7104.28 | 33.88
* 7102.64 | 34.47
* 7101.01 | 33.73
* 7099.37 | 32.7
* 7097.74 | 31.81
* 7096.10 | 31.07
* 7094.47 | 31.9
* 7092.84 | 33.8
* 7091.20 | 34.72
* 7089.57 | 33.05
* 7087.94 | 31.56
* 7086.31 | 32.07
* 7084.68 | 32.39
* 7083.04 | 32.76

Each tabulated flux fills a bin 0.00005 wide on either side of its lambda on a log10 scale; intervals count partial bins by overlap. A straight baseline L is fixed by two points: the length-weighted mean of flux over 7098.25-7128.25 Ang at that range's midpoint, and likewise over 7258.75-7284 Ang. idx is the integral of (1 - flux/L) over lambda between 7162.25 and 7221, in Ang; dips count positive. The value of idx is 1.8 Ang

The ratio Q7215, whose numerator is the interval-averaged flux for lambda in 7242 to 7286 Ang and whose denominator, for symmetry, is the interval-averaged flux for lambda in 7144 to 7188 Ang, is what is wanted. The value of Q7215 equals 1.06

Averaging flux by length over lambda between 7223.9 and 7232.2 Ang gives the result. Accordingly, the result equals 32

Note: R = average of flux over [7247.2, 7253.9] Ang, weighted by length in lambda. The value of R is 33.8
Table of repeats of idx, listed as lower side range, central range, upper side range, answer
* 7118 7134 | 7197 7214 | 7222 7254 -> 0.85 Ang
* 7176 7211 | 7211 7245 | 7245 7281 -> -0.59 Ang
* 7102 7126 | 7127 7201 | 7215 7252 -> 3.13 Ang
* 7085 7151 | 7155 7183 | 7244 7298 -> 1.00 Ang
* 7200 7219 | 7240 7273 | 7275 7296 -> -2.09 Ang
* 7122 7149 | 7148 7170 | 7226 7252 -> 0.48 Ang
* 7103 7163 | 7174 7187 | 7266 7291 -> 0.18 Ang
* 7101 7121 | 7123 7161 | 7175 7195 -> 0.61 Ang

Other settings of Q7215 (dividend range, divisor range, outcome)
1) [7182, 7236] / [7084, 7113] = 0.96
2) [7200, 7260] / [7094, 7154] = 1.03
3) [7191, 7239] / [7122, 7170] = 1.02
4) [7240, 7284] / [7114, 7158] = 1.05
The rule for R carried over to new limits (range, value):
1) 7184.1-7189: 30.4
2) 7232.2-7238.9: 32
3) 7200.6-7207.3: 30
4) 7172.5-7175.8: 30.7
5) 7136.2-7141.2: 30.4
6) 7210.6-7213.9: 32.4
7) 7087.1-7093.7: 33.3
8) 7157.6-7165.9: 29.7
